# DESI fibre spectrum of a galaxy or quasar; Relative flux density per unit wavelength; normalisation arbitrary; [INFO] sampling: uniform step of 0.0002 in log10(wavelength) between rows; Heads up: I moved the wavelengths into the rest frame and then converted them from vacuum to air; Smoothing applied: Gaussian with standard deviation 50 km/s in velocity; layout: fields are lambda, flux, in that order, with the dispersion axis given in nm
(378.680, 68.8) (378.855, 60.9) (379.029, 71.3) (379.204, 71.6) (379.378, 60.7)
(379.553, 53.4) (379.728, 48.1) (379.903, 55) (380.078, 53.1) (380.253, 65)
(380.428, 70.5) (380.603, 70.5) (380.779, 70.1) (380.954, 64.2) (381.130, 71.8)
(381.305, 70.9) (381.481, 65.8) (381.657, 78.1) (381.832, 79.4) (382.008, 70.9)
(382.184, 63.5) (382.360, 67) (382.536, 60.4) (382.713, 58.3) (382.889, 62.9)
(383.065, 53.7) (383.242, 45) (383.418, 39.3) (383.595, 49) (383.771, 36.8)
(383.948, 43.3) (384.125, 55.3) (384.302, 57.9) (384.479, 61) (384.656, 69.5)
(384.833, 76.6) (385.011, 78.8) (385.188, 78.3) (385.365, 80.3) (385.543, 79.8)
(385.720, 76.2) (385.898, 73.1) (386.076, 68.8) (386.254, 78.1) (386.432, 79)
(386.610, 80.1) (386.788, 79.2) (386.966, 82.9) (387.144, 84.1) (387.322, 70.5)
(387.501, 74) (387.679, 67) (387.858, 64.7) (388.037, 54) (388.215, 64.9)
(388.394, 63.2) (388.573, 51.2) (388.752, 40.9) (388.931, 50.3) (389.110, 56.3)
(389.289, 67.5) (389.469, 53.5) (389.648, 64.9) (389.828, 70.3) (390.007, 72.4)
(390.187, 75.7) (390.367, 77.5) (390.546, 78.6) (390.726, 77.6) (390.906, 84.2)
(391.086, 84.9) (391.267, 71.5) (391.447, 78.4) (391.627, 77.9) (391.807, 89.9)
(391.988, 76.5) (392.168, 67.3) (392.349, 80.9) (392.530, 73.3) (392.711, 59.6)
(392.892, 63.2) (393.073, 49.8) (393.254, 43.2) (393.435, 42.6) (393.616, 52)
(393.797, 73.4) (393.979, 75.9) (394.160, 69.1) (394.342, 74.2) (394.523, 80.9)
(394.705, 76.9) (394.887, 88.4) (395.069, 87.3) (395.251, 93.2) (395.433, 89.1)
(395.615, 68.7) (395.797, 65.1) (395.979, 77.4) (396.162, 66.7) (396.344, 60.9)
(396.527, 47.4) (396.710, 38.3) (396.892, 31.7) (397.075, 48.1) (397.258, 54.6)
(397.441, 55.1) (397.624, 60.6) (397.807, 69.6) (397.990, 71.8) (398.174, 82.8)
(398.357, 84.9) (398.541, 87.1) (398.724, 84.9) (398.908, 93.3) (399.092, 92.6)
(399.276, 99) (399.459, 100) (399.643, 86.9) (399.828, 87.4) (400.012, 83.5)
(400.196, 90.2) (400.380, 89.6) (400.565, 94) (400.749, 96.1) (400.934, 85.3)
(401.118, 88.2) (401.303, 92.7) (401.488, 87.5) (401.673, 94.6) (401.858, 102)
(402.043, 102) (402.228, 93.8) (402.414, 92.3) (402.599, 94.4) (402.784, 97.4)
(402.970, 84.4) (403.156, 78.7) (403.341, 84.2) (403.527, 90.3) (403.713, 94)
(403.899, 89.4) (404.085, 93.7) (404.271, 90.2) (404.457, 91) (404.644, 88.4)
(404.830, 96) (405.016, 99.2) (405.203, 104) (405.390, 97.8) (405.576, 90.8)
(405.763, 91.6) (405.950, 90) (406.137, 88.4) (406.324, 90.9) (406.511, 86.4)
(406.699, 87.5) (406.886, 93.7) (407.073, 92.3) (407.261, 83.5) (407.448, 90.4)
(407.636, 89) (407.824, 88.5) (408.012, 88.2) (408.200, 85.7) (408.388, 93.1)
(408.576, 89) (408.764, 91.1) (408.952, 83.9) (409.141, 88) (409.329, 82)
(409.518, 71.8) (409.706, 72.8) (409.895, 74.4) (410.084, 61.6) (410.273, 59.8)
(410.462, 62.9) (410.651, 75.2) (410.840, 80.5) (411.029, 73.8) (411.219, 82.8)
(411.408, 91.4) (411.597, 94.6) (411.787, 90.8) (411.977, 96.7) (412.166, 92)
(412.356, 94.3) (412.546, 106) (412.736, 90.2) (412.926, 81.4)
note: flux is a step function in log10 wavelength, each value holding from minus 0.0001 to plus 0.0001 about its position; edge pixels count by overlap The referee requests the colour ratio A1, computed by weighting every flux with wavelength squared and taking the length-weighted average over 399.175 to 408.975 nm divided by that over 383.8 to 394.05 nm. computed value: 1.44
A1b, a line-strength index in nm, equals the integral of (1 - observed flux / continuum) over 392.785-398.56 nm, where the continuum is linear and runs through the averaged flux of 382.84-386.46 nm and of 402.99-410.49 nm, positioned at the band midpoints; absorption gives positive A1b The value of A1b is 0.68 nm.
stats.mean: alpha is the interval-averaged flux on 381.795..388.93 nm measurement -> 65.2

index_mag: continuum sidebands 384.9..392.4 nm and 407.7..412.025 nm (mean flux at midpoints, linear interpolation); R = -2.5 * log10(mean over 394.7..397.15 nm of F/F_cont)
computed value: 0.13 mag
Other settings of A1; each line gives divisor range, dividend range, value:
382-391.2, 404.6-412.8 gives 1.46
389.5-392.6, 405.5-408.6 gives 1.27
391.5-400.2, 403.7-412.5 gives 1.28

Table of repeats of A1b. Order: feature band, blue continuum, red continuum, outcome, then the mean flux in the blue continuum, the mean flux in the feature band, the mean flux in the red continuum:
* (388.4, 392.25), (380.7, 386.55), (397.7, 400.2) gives 0.26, 65.6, 69.8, 86.4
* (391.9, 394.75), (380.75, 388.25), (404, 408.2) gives 0.41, 67.1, 66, 91.3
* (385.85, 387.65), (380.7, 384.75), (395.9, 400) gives -0.37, 60.6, 76.7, 72.1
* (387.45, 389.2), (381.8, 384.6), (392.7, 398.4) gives 0.05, 56.2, 58.3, 65.6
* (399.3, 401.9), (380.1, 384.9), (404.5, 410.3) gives -0.36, 61.9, 91.3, 87.1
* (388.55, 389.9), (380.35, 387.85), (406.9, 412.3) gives 0.26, 67.6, 57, 83.3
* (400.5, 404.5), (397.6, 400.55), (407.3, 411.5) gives -0.35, 86.1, 91.6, 80.7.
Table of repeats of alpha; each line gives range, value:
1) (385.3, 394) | 69.3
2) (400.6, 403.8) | 91.7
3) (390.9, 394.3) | 68.8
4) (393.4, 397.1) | 67.7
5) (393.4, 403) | 79.2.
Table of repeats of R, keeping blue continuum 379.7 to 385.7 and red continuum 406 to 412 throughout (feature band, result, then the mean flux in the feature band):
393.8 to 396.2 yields -0.07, 78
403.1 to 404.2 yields -0.12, 88.8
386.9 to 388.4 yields -0.04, 69.6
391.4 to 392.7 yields -0.09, 76.6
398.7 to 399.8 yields -0.22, 92.9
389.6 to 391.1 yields -0.10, 76.1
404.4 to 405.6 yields -0.19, 95.7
